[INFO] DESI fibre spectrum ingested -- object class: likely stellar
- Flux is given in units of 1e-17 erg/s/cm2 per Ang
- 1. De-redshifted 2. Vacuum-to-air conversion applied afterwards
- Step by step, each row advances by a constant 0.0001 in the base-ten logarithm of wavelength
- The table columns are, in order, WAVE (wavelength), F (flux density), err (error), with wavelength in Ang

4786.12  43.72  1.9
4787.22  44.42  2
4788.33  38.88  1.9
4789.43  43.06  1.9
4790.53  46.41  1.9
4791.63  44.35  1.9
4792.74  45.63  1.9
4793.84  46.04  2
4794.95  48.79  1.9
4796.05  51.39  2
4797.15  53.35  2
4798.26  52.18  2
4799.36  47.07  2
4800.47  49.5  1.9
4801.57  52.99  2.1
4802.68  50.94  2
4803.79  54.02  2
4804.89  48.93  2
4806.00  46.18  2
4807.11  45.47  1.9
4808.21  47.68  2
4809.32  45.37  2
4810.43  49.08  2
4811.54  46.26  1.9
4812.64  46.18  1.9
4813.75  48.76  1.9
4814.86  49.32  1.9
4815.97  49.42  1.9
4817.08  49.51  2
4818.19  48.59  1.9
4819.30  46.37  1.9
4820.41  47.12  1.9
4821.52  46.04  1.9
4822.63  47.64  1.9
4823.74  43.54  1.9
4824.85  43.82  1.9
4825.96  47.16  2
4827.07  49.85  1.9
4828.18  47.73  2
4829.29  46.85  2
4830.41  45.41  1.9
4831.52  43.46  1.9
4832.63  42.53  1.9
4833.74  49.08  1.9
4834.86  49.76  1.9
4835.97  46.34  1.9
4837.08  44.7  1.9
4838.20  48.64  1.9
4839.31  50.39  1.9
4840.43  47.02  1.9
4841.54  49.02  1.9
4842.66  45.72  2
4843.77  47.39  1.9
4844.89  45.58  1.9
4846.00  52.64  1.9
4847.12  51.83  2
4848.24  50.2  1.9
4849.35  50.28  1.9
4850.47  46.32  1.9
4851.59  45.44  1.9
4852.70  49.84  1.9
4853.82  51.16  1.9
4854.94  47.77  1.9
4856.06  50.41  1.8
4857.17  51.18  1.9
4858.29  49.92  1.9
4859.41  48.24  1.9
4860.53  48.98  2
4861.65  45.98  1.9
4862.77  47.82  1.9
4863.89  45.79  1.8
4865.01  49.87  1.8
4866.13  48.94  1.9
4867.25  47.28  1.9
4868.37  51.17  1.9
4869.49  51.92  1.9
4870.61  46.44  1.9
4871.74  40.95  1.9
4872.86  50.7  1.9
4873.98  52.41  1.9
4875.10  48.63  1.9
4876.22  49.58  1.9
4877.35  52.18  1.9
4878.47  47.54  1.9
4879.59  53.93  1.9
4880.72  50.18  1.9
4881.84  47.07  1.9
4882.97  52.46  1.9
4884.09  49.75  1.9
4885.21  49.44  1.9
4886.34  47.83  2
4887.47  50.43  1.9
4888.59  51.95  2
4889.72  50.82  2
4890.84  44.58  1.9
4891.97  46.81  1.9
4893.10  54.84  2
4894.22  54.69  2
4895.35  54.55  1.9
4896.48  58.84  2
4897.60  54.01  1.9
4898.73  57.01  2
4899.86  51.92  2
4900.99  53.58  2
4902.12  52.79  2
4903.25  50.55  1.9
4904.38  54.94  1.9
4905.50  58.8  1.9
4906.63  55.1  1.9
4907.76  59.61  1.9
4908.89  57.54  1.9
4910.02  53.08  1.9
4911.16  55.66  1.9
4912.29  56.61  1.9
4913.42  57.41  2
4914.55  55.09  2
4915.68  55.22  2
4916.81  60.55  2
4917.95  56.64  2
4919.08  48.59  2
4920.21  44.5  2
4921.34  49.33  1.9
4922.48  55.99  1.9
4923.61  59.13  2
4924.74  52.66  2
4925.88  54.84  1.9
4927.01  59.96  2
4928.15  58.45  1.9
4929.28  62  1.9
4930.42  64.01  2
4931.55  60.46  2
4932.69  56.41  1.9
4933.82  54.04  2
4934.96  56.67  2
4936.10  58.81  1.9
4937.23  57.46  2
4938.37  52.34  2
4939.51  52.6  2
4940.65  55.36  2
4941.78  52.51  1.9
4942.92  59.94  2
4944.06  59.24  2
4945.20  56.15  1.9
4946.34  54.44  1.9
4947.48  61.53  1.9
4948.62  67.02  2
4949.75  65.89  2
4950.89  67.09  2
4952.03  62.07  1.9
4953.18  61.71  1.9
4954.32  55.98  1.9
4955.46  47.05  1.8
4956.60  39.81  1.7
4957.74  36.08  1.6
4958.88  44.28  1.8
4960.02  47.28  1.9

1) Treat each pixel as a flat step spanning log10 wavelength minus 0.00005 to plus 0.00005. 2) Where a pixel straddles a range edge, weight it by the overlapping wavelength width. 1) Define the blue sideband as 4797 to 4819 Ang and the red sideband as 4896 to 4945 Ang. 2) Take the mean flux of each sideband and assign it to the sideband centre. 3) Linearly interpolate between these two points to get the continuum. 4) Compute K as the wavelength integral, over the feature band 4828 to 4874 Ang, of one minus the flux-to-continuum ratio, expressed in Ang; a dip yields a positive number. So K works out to 3.1 Ang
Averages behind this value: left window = 48.9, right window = 55.8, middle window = 48.1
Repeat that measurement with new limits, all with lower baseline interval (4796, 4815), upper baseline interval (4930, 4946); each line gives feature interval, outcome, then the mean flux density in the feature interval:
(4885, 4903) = 0.7 Ang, 52.1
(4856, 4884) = 1.9 Ang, 49.2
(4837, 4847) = 0.6 Ang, 48.2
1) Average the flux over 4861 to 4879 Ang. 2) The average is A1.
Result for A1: 48.6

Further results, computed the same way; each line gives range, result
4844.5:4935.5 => 52.2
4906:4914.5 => 56.3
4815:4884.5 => 48.3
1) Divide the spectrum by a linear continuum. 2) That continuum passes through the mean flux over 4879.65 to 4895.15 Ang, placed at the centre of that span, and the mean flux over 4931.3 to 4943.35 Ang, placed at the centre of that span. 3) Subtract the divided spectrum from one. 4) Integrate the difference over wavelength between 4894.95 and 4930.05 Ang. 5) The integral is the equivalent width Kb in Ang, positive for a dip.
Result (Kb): -1.51 Ang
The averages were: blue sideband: 50.3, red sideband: 55.9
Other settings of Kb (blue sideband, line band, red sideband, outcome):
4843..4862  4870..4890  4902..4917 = 1.07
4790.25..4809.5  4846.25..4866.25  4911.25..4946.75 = 1.16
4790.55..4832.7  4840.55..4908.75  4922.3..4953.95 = 3.47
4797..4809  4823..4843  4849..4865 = 0.93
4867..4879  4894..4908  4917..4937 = -0.61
